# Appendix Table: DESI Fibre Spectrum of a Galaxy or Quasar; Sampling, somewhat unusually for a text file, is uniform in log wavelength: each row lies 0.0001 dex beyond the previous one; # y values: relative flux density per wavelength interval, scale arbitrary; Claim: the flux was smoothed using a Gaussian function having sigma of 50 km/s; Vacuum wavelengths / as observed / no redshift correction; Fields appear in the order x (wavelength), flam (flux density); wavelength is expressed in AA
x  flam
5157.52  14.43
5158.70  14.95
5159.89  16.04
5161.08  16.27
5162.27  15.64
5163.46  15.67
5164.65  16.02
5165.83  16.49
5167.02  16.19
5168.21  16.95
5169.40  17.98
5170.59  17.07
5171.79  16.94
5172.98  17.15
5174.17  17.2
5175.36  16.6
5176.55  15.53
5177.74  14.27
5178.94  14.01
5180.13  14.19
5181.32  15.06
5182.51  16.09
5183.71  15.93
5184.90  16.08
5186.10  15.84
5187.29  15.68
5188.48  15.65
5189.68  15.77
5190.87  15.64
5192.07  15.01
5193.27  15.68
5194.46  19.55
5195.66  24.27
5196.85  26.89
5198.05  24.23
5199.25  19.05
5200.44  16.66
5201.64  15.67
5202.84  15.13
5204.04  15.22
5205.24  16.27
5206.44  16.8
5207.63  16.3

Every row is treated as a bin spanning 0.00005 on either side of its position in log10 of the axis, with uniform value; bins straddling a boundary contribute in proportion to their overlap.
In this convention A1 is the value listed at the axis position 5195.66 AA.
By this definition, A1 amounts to 24.27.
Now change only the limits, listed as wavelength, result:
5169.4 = 17.98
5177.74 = 14.27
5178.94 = 14.01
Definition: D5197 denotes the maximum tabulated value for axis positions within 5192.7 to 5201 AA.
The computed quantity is 26.89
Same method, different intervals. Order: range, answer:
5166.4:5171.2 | 17.98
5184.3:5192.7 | 16.08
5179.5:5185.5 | 16.09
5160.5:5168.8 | 16.95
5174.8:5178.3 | 16.6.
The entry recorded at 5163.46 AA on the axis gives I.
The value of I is 15.67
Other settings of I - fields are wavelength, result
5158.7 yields 14.95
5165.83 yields 16.49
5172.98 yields 17.15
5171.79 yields 16.94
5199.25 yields 19.05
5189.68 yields 15.77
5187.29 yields 15.68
